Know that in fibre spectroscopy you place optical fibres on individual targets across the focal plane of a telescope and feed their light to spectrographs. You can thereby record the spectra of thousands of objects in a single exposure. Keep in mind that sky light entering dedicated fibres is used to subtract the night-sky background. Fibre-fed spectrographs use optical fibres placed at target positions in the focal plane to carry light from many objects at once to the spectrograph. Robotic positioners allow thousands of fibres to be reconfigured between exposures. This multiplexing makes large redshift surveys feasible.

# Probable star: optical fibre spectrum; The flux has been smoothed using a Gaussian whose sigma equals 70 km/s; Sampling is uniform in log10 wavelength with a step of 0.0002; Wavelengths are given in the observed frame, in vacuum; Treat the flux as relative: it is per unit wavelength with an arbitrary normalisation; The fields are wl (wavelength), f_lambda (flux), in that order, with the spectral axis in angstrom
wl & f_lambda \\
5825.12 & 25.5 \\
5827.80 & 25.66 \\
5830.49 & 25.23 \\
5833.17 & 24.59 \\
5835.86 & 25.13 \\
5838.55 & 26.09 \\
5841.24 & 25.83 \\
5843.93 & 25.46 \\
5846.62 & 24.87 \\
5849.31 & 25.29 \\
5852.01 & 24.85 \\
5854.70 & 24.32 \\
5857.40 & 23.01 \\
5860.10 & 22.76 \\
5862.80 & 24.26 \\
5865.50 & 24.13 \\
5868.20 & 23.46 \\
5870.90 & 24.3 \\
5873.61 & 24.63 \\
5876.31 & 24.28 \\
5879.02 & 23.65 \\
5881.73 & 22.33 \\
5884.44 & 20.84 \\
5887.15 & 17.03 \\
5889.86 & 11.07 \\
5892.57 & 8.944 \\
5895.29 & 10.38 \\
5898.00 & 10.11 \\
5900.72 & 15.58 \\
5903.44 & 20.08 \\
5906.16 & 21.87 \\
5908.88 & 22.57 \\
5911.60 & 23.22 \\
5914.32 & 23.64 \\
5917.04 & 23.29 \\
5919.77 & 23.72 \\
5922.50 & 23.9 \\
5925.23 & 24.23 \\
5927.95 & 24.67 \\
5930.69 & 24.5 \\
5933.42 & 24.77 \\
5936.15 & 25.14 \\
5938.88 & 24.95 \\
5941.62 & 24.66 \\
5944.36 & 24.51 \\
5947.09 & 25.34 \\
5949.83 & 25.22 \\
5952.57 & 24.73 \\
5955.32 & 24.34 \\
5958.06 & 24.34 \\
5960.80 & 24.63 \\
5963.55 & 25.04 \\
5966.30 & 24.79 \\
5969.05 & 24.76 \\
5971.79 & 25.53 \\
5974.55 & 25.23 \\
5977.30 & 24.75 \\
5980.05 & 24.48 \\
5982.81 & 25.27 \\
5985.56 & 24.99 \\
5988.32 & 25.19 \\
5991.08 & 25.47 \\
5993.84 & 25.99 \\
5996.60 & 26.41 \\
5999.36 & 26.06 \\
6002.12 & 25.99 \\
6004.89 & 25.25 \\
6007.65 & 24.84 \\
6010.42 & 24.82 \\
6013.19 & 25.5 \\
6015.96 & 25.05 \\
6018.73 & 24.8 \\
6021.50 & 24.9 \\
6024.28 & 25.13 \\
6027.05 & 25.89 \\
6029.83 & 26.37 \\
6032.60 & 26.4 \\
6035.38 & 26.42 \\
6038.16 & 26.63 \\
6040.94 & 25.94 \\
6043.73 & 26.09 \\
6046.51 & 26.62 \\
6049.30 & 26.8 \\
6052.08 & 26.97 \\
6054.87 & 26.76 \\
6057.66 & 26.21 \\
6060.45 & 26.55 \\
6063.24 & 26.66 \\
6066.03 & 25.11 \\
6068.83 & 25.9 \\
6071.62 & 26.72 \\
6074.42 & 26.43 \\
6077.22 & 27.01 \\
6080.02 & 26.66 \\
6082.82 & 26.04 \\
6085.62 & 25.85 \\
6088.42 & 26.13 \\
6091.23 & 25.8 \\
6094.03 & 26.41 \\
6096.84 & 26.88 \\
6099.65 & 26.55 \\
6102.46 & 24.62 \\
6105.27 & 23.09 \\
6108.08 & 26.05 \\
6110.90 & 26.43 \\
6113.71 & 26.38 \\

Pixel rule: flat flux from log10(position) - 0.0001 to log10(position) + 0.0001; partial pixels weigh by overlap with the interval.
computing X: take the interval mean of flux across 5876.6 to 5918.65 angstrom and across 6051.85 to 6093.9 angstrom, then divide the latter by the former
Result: 1.4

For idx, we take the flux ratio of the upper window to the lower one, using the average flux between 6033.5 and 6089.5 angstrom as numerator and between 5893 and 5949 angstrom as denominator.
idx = 1.21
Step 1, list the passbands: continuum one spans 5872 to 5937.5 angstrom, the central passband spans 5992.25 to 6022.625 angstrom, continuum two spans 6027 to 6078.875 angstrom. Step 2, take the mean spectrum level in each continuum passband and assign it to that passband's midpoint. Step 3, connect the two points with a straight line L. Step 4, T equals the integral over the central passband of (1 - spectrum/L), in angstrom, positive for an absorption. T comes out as -1.0 angstrom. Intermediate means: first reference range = 20.6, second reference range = 26.4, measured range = 25.4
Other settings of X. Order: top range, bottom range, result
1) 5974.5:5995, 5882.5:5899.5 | 1.88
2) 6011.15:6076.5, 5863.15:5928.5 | 1.27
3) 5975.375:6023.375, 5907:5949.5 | 1.04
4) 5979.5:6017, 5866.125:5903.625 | 1.38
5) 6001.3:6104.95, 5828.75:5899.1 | 1.19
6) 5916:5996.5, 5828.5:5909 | 1.15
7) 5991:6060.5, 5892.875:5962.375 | 1.16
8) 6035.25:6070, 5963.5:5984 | 1.06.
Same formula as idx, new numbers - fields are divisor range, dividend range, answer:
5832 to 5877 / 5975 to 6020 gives 1.03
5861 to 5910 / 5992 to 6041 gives 1.32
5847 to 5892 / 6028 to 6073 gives 1.18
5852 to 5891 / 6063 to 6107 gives 1.16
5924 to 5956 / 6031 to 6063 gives 1.07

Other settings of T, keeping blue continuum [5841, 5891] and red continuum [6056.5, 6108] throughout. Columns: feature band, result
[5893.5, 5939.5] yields 4.5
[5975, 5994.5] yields -0.4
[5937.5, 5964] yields -0.7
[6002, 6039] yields -0.6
